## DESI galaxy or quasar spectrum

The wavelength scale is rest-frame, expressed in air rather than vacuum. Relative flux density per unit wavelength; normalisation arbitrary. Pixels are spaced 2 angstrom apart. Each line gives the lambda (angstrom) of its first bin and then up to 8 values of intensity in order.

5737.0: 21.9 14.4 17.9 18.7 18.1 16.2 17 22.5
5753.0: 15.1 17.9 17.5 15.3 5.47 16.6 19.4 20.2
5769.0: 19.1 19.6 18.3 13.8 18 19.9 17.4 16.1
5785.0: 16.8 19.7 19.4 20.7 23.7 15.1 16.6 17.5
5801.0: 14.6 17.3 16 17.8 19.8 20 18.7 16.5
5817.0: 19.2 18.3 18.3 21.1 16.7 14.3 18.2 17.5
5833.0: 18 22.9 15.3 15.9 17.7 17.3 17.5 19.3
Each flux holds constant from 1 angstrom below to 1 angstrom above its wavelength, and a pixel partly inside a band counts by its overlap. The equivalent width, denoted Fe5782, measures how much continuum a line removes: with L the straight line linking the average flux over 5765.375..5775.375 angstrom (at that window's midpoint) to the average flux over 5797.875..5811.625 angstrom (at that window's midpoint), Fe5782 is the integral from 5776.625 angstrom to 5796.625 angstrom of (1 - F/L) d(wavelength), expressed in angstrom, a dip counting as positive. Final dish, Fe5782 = -0.7 angstrom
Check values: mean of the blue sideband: 18.6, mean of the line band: 18.6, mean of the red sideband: 17.5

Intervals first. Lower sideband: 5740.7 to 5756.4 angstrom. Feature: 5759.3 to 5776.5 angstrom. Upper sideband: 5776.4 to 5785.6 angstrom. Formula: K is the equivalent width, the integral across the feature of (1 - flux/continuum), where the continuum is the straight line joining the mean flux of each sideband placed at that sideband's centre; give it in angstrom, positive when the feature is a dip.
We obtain 1.2 angstrom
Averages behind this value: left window 17.9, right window 17.7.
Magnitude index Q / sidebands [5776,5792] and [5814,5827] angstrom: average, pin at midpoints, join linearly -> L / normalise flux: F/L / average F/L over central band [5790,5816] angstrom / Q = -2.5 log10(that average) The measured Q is 0.01 mag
